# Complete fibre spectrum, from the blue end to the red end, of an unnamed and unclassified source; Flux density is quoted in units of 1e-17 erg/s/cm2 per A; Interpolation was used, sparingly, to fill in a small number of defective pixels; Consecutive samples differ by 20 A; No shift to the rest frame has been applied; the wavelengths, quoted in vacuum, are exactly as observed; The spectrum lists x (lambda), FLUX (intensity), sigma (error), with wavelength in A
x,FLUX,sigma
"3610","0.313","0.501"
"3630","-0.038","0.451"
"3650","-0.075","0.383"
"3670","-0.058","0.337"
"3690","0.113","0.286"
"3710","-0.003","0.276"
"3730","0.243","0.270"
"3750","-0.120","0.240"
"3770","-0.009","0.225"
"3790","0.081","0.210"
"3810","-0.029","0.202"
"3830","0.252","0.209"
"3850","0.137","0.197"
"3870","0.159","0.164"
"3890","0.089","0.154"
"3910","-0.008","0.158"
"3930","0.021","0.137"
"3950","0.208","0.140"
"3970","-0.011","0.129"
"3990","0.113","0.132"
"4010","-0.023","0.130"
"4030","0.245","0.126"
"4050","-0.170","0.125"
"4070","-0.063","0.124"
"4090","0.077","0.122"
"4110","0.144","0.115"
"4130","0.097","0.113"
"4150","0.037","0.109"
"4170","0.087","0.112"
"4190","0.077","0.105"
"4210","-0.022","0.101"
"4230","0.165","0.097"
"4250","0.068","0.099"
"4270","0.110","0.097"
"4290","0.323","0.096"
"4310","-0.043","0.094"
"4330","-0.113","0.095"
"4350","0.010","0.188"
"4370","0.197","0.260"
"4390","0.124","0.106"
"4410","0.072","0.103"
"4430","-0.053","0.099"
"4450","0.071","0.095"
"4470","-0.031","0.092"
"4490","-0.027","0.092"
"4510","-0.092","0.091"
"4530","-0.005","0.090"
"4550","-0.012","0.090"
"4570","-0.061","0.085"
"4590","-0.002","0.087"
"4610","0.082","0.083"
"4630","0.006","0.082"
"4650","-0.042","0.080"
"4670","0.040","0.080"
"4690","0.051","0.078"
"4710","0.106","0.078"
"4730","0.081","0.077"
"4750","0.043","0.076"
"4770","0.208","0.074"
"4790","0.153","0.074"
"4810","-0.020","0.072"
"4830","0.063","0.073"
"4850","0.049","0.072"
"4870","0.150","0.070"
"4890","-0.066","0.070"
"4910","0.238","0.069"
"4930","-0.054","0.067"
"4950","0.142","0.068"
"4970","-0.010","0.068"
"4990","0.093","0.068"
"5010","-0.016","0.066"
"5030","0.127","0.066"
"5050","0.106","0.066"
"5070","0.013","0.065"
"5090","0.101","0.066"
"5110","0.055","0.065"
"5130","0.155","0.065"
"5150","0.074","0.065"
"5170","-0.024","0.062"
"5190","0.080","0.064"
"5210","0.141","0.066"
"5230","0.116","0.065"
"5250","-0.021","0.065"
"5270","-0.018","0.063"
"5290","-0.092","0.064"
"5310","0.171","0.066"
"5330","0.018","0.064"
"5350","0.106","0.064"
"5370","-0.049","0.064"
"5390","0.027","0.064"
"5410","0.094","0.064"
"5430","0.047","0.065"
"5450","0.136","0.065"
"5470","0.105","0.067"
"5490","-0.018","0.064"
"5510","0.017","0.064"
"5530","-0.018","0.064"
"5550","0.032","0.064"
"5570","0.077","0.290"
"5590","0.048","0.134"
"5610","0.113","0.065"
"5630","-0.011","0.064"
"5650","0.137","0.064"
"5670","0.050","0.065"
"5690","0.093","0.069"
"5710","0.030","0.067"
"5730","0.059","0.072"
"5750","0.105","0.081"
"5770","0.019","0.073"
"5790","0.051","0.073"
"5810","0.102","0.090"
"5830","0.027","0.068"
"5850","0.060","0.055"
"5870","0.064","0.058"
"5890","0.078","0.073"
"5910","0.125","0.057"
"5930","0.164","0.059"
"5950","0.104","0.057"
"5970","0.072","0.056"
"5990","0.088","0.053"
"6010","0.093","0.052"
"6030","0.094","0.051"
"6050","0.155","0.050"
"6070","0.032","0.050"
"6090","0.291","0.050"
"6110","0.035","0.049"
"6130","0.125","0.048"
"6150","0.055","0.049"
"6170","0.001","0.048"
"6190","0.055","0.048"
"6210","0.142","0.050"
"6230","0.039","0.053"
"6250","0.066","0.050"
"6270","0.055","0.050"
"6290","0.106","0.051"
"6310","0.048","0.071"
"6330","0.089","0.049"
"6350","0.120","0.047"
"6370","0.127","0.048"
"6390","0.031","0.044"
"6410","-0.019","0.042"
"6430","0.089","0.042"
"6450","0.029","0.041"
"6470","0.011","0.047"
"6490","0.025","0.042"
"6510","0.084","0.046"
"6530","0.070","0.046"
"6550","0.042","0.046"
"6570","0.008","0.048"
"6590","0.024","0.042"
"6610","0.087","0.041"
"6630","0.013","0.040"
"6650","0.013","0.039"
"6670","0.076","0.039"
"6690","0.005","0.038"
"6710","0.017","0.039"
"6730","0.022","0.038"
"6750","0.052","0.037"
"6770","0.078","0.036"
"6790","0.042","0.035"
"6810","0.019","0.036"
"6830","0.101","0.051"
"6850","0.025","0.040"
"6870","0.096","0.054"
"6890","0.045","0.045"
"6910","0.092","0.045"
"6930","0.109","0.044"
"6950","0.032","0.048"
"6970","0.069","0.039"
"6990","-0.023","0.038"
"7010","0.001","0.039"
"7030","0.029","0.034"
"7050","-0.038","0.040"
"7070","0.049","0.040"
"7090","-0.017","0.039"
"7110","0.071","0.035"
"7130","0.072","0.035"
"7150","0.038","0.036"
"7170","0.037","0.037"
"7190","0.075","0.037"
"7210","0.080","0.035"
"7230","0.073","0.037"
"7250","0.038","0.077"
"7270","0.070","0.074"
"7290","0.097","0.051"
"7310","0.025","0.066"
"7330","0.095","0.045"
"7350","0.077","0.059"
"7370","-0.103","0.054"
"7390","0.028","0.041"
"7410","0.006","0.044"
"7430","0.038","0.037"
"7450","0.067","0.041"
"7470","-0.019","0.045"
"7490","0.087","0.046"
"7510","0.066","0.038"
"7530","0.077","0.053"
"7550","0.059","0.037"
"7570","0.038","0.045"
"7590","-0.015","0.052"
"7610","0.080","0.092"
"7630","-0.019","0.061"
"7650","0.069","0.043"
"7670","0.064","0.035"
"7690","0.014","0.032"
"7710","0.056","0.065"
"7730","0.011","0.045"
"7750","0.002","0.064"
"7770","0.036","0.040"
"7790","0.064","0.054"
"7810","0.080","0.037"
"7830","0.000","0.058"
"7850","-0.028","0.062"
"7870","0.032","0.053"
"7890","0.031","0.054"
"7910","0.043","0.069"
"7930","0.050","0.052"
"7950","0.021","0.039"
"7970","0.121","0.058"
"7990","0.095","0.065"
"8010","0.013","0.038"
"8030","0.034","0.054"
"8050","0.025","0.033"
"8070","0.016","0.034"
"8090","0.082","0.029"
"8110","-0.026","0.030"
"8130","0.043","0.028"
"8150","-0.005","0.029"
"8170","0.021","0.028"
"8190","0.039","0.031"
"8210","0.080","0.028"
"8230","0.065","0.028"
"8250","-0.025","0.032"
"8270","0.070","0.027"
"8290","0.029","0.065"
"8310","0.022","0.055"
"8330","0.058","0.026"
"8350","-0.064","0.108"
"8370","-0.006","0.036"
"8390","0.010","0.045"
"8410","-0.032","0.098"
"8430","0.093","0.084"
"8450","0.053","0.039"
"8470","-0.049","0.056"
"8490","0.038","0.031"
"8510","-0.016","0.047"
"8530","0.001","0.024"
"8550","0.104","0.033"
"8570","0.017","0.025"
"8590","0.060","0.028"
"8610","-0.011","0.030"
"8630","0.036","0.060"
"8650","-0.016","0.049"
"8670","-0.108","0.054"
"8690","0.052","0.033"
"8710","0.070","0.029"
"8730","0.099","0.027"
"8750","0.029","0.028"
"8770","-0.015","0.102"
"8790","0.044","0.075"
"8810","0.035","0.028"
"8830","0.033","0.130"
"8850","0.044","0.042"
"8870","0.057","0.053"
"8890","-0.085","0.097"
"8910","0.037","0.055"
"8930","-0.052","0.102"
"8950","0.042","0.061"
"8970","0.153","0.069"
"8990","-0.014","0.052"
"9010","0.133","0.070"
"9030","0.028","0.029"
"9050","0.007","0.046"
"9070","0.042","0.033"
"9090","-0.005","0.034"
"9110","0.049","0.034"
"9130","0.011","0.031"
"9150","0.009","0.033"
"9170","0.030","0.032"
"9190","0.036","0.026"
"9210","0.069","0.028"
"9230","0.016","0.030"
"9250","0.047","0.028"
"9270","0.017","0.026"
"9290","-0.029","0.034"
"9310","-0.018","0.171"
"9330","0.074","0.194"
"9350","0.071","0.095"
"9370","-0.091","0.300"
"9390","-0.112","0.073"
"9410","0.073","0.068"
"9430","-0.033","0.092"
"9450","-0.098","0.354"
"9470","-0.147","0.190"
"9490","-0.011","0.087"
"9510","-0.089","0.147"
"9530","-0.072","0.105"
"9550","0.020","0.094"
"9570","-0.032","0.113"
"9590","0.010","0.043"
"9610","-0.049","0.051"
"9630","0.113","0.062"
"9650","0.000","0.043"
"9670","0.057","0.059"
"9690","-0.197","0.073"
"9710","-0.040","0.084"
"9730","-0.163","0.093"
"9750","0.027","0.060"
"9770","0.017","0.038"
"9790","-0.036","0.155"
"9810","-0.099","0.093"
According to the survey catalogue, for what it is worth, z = 0.216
